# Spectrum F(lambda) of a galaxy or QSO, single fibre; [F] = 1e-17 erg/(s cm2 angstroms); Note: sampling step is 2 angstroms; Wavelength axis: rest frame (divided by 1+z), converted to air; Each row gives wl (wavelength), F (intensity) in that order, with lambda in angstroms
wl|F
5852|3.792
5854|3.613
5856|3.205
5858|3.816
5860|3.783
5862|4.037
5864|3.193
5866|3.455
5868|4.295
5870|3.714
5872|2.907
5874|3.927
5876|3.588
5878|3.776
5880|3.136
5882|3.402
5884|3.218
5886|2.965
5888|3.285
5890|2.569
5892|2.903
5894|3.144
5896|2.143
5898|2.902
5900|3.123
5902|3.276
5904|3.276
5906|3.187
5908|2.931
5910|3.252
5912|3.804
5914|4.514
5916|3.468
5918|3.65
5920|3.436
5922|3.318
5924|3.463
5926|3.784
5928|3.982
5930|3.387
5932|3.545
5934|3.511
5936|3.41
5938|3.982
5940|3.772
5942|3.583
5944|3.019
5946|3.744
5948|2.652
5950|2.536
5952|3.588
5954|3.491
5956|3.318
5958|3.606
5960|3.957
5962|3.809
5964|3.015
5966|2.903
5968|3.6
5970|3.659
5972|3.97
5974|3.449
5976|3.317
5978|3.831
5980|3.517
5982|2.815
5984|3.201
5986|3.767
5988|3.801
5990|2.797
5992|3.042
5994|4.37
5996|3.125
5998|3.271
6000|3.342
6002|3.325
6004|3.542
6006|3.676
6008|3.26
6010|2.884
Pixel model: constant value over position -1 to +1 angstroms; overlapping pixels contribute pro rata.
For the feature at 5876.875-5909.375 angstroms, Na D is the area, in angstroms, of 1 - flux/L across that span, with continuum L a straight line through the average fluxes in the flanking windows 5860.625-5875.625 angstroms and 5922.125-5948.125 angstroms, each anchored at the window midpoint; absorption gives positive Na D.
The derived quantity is 4.8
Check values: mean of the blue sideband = 3.65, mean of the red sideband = 3.55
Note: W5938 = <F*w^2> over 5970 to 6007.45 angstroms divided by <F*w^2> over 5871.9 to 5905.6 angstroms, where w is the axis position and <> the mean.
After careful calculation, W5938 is 1.13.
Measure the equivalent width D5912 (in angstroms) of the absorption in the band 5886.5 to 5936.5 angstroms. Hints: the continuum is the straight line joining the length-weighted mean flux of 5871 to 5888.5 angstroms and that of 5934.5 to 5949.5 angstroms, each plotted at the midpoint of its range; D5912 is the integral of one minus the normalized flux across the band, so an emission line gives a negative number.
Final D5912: 1.0 angstroms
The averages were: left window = 3.36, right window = 3.42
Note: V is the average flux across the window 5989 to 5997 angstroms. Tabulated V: 3.33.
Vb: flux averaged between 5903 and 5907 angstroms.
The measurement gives 3.23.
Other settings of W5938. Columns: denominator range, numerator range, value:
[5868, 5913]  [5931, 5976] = 1.09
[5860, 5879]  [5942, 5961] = 0.94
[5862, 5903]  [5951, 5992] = 1.09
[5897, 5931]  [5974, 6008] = 1.01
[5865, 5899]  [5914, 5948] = 1.11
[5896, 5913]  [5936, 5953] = 1.08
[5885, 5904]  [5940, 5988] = 1.19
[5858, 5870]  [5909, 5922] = 0.99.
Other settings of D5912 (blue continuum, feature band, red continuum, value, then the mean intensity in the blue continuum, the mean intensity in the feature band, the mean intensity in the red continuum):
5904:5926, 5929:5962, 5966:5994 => 0.3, 3.5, 3.45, 3.46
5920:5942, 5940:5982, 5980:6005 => 0.8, 3.61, 3.42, 3.37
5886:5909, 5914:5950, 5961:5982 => -3.5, 2.98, 3.51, 3.47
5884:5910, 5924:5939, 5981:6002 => -2.5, 3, 3.64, 3.35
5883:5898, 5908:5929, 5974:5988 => -3.9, 2.89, 3.63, 3.44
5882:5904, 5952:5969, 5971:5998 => -0.7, 2.99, 3.47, 3.45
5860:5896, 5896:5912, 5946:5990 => 1.2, 3.36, 3.12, 3.41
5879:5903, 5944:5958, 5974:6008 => 0.1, 3.01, 3.23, 3.42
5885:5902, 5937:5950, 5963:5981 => -0.5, 2.9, 3.39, 3.47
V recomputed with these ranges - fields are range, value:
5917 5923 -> 3.47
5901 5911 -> 3.18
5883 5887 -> 3.09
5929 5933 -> 3.47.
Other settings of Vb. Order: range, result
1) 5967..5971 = 3.63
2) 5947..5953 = 2.93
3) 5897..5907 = 3.15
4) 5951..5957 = 3.47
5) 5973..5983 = 3.39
